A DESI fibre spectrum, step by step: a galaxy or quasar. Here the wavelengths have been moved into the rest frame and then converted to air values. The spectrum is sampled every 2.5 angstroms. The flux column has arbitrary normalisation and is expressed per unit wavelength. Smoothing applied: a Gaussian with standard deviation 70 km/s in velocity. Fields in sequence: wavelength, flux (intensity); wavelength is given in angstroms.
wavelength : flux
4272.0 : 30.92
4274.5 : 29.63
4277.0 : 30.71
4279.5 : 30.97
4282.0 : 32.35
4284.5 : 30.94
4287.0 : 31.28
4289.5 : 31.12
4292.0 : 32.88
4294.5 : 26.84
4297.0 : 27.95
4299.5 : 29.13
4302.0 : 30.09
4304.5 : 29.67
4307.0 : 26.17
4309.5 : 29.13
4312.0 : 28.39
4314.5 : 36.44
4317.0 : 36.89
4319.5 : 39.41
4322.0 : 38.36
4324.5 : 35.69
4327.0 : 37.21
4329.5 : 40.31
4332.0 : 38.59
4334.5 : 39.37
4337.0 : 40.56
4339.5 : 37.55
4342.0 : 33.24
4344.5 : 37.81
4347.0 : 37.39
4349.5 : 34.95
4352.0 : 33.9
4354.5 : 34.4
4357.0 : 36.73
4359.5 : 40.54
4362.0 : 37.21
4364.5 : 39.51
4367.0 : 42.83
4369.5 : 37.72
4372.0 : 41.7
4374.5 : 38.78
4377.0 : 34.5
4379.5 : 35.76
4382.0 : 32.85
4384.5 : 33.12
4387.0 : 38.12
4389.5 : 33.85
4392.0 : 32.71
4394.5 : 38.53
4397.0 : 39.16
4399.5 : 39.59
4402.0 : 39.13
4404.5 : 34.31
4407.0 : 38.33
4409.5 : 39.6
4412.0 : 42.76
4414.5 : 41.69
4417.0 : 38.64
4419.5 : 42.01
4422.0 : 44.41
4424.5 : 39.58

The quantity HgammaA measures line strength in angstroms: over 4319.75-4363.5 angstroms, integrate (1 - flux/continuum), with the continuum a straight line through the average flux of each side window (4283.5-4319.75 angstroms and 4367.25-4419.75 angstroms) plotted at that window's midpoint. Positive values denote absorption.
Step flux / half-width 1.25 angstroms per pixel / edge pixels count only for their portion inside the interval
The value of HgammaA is -4.5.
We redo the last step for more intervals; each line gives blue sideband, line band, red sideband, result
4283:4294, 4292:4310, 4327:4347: 2.34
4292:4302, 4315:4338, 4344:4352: -3.70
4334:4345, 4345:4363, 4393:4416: 0.69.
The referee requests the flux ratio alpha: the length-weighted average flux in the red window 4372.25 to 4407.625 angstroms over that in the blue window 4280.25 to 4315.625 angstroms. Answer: 1.21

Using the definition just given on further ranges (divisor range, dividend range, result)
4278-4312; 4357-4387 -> 1.26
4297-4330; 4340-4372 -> 1.12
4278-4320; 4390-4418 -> 1.24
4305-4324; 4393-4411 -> 1.15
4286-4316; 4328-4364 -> 1.25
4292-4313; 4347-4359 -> 1.24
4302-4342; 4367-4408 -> 1.05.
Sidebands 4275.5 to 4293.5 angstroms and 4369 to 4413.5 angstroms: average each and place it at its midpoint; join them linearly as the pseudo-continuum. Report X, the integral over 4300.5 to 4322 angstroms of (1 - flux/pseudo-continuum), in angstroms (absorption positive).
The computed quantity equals 0.3 angstroms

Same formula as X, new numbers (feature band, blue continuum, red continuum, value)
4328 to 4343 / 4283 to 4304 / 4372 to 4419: -2.4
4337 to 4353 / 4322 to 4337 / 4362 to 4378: 1.0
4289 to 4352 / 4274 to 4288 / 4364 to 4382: 0.0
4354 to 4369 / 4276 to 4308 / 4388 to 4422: -1.4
